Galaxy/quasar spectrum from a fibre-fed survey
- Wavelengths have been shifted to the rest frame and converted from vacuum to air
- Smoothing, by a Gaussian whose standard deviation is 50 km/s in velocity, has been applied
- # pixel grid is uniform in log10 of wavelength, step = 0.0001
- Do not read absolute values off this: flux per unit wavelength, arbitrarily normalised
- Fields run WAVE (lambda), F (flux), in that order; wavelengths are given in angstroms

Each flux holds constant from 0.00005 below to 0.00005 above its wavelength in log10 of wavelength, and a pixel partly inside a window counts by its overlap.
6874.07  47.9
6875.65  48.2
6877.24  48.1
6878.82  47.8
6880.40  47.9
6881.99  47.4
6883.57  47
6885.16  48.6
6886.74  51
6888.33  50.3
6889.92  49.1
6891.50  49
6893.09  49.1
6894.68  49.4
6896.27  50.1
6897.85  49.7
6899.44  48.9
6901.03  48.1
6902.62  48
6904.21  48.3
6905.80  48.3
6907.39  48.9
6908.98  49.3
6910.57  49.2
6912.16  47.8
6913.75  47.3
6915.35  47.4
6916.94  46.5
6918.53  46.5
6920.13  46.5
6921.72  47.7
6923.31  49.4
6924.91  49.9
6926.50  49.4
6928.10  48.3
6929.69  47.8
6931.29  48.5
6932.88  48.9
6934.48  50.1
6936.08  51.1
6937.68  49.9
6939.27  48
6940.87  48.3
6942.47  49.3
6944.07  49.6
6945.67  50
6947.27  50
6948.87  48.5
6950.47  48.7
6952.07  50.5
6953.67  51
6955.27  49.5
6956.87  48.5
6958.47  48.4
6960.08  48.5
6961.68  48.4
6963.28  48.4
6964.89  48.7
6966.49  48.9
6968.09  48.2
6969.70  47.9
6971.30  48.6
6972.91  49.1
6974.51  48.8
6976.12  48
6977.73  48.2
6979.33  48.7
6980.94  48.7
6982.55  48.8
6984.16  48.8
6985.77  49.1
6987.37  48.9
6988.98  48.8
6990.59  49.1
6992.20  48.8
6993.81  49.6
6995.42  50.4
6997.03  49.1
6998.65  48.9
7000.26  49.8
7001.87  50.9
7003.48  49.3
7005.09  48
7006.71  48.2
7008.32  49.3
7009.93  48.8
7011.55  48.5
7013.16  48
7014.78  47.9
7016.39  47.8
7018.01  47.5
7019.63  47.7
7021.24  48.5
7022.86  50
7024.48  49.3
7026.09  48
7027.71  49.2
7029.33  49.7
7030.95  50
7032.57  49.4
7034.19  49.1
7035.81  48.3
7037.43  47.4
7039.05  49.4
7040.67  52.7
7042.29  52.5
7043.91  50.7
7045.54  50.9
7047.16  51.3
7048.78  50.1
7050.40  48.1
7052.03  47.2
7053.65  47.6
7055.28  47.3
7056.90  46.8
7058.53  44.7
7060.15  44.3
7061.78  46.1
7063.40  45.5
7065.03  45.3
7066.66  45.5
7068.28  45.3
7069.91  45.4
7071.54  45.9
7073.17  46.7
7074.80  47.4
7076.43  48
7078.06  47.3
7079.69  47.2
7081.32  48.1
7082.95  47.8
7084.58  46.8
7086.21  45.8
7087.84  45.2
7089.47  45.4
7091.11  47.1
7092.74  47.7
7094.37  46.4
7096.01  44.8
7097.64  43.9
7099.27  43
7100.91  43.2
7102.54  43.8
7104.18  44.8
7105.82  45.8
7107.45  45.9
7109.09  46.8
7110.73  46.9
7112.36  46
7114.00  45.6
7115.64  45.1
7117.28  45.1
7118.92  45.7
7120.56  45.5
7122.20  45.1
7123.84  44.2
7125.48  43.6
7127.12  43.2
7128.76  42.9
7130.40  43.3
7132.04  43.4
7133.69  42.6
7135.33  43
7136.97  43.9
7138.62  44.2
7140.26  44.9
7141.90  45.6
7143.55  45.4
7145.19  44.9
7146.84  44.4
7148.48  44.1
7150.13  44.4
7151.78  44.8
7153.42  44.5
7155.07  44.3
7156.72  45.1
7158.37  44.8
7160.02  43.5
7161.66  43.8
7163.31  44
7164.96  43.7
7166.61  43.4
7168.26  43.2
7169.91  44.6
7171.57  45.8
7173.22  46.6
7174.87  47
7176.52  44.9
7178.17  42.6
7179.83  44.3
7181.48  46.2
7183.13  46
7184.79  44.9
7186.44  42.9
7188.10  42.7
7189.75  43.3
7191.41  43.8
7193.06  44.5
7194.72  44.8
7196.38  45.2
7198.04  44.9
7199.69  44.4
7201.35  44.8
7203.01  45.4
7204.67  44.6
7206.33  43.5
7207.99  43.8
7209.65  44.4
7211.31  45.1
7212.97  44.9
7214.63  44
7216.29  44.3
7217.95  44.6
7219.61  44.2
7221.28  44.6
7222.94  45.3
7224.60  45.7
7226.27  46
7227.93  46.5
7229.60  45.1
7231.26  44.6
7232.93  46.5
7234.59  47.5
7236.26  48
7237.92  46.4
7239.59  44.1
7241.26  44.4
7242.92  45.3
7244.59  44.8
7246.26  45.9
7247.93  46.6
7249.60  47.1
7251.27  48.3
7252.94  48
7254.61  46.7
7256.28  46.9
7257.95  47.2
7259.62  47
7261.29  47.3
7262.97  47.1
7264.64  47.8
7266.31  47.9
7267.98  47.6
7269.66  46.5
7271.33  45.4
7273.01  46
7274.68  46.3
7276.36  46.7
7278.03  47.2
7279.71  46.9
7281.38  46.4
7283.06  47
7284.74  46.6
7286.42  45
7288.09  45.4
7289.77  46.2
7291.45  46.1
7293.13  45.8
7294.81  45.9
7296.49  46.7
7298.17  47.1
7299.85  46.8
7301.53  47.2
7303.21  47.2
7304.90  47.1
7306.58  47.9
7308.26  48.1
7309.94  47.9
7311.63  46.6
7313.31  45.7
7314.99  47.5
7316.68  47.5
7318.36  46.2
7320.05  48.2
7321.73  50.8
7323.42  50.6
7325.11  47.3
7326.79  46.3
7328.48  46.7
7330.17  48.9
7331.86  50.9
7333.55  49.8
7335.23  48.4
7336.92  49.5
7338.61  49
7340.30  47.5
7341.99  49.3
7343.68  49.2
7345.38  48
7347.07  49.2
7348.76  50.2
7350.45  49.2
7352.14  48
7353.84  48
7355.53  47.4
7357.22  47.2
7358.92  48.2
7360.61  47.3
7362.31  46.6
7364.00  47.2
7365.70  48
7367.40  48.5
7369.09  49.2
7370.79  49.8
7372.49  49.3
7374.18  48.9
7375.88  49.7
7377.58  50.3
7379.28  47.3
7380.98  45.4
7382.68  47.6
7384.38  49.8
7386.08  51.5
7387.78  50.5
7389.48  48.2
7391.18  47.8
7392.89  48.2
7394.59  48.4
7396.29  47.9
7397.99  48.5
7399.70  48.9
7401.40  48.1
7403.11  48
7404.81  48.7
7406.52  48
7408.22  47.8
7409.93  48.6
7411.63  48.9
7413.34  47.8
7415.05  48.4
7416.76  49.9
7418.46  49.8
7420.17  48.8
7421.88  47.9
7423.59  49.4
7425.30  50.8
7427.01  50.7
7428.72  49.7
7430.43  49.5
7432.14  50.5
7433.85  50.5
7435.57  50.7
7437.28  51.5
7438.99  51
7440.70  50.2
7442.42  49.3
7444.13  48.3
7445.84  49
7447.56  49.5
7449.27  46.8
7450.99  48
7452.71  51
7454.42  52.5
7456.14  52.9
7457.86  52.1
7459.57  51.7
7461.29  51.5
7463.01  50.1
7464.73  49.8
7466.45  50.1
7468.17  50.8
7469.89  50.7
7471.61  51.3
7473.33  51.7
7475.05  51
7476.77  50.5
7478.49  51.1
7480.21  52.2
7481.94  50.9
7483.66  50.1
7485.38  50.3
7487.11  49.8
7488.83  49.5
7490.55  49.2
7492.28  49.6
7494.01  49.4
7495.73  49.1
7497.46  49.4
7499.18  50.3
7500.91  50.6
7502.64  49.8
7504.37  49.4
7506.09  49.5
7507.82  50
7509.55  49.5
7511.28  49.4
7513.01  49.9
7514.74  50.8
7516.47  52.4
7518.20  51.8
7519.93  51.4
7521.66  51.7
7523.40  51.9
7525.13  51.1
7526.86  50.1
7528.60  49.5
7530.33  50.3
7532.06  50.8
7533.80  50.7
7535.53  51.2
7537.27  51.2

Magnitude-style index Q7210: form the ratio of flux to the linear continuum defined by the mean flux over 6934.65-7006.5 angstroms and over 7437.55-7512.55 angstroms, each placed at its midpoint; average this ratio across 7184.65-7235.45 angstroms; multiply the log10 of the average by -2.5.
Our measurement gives 0.11 mag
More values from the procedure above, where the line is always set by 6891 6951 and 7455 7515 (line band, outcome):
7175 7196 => 0.119 mag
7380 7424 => 0.035 mag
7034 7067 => 0.021 mag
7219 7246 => 0.093 mag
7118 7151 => 0.119 mag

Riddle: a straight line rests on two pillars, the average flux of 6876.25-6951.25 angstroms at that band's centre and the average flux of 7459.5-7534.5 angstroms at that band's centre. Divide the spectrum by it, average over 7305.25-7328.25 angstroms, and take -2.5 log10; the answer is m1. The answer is 0.05 mag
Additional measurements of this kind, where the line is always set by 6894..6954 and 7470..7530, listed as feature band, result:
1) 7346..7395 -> 0.03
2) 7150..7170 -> 0.12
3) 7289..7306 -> 0.07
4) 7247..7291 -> 0.07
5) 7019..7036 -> 0.00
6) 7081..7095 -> 0.06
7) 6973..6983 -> 0.01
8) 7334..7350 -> 0.02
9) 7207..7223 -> 0.12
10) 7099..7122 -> 0.09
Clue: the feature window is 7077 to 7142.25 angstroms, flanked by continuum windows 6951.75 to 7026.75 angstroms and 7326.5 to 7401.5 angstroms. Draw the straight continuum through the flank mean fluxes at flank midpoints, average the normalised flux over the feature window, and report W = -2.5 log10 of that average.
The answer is 0.08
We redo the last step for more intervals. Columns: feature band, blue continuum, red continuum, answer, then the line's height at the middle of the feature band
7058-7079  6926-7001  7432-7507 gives 0.08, 49.3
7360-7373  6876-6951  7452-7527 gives 0.04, 50.2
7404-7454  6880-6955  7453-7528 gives 0.02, 50.4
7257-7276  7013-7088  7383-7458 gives 0.04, 48.8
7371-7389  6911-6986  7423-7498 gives 0.02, 50.1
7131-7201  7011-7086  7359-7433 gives 0.09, 48.2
